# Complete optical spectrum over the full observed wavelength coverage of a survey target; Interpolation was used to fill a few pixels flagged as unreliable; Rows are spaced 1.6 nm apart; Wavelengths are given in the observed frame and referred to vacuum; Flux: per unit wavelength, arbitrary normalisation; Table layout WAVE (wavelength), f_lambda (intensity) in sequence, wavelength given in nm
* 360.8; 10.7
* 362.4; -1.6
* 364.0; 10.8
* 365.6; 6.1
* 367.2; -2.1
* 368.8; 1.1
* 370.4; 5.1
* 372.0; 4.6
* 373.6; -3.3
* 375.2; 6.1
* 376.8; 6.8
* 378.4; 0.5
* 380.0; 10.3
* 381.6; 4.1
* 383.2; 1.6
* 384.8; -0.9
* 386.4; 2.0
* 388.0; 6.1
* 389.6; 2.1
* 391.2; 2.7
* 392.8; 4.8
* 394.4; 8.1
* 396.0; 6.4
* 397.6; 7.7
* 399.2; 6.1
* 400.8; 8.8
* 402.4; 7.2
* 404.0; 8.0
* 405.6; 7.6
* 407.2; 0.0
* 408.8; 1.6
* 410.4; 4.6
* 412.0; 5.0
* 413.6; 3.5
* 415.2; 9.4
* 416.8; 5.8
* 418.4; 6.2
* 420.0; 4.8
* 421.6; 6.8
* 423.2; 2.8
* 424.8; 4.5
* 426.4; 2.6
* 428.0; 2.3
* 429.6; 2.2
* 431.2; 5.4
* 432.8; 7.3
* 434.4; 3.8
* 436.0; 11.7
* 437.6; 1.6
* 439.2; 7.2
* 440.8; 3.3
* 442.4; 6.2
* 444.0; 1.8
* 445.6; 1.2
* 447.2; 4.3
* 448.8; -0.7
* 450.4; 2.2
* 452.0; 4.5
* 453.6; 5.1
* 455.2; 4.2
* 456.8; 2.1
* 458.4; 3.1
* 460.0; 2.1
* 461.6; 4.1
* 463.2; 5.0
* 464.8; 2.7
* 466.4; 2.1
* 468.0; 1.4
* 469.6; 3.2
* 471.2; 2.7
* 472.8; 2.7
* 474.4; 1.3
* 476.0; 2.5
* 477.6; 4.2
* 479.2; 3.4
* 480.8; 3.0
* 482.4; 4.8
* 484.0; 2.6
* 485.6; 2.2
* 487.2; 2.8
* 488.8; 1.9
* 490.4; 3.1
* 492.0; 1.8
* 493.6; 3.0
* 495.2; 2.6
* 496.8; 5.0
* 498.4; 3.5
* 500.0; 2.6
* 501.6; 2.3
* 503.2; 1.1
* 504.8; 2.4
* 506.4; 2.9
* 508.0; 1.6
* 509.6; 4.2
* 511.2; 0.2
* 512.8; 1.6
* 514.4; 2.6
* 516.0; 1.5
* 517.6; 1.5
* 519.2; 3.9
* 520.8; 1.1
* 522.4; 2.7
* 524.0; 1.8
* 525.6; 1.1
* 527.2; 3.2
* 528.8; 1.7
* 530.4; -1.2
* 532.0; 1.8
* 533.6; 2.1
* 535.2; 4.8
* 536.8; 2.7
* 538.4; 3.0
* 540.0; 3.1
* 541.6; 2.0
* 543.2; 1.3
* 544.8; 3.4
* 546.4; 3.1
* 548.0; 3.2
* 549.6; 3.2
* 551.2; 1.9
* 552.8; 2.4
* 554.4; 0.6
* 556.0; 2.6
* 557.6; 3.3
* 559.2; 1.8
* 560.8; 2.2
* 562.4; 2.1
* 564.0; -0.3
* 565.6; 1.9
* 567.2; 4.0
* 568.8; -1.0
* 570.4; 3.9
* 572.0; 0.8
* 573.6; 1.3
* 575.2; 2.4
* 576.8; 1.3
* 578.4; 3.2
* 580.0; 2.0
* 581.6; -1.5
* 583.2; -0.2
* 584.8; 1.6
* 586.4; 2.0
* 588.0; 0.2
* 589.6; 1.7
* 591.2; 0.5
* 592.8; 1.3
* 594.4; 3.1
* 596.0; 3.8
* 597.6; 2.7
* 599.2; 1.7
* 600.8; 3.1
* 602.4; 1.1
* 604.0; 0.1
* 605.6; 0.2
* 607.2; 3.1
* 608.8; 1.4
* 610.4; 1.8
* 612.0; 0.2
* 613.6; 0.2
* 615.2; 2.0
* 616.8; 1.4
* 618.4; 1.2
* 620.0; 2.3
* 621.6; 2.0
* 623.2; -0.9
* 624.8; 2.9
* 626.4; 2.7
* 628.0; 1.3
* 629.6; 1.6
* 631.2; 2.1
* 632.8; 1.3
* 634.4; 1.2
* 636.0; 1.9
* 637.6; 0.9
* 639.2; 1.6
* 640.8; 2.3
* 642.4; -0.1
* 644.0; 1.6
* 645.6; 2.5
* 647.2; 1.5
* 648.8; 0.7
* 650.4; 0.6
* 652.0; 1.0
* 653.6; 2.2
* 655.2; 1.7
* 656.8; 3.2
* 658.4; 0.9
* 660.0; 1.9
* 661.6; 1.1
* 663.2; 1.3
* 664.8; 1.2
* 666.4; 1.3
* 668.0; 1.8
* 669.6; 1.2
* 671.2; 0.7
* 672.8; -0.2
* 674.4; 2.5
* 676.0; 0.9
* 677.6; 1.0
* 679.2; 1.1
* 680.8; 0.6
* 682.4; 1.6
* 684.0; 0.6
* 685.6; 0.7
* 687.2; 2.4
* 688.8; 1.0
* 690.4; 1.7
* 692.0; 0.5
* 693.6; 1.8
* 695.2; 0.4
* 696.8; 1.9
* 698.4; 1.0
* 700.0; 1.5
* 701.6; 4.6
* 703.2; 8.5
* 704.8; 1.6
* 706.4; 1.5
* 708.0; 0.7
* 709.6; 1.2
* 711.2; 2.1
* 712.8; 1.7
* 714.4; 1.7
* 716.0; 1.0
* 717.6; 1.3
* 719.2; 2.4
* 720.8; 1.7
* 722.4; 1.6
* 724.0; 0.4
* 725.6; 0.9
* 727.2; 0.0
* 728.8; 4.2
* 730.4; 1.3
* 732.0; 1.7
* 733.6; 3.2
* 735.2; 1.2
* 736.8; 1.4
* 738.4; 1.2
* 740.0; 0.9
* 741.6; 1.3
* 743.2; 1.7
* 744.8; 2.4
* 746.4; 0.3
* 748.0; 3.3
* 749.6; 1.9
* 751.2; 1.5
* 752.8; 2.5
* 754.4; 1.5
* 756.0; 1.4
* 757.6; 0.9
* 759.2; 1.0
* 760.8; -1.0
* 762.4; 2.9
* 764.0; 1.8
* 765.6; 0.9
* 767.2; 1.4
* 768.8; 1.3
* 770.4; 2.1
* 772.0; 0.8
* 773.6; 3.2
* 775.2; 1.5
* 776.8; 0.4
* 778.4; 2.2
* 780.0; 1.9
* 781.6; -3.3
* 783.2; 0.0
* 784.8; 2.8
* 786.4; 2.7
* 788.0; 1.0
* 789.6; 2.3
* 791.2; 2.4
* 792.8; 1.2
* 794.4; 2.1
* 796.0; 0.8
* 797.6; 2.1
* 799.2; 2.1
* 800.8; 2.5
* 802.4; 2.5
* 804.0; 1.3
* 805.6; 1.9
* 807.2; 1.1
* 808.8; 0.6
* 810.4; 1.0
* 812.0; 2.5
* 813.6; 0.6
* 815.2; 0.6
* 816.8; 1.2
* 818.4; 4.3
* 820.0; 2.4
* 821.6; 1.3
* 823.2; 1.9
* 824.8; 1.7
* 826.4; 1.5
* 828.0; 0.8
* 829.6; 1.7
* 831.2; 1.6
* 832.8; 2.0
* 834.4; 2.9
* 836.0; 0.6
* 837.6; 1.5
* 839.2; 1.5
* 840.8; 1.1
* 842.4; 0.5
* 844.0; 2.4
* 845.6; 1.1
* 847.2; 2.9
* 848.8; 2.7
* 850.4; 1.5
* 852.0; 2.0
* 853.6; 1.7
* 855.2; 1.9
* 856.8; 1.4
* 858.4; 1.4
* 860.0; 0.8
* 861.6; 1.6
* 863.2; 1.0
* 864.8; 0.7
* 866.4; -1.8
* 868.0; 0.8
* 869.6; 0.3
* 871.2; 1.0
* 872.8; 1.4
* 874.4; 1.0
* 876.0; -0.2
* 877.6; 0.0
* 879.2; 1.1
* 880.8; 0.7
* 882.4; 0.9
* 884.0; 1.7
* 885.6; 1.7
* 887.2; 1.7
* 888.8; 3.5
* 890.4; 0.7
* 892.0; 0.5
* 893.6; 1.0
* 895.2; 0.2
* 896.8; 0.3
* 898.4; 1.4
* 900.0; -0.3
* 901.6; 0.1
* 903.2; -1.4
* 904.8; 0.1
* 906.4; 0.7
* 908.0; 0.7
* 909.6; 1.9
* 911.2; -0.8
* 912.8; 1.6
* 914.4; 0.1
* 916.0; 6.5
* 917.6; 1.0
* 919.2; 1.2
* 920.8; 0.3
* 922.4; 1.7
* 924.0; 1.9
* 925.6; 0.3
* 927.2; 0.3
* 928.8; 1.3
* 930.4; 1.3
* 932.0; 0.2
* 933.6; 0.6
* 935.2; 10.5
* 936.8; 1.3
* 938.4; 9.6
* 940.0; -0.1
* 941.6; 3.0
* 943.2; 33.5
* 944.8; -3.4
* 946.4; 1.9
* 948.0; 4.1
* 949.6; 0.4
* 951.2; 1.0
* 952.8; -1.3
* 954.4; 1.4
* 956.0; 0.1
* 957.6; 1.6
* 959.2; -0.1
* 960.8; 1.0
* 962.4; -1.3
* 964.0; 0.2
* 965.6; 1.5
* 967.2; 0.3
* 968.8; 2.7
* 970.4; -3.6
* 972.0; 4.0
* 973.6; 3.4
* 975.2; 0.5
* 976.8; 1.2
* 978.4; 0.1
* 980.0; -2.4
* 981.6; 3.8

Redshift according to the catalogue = 0.88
